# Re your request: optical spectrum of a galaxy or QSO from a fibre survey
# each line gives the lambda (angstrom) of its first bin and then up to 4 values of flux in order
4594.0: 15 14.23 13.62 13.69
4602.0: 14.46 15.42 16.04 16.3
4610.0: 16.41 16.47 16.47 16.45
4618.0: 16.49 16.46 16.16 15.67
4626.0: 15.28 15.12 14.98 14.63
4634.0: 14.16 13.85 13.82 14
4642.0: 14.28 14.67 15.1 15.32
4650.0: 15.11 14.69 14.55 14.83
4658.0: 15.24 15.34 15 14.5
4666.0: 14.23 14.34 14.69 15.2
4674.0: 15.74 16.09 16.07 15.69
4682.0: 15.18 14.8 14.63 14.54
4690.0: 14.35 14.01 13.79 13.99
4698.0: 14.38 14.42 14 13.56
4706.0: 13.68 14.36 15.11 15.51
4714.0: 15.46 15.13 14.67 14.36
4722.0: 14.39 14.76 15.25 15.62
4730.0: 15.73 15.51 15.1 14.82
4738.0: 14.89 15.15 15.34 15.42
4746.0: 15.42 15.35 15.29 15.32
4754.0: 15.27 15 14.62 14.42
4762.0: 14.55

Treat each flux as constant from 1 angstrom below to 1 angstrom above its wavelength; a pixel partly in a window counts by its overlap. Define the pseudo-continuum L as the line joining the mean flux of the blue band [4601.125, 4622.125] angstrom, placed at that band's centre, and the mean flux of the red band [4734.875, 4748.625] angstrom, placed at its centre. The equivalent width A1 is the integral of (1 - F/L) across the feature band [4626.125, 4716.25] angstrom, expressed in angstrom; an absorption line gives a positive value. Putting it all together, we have 5.6 angstrom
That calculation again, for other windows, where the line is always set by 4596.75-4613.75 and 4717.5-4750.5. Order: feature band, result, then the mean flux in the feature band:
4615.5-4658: 0.7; 15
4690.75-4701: 0.7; 14.1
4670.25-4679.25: -0.3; 15.7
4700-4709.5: 0.7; 14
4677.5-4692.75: 0.3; 14.9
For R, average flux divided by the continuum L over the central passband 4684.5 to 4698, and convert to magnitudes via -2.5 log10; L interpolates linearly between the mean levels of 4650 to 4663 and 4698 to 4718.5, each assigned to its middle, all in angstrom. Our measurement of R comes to 0.03 mag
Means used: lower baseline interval 15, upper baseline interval 14.6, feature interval 14.3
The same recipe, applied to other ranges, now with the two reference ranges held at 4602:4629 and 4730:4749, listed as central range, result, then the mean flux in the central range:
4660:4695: 0.05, 14.9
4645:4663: 0.05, 15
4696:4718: 0.07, 14.5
